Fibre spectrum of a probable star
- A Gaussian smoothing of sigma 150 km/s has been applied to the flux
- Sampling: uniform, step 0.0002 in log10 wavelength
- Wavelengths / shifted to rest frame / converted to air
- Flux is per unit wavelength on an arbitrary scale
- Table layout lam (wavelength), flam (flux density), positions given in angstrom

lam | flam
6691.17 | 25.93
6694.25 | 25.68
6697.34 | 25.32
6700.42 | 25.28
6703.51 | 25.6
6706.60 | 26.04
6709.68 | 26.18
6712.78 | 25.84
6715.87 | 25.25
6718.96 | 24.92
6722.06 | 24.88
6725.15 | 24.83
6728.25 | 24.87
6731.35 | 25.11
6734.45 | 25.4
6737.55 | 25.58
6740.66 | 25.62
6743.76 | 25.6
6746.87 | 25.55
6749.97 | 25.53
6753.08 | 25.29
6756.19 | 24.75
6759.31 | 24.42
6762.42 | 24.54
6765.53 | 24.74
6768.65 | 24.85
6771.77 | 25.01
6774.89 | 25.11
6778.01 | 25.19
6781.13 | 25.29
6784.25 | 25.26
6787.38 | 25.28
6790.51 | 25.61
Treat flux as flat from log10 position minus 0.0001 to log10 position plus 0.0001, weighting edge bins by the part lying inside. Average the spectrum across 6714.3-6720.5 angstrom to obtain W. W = 25.1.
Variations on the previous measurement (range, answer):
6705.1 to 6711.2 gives 26.1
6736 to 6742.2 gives 25.6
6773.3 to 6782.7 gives 25.2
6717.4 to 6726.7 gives 24.9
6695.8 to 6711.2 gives 25.7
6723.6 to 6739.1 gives 25.2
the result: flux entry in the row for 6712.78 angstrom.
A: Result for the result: 25.84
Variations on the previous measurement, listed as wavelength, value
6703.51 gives 25.6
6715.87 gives 25.25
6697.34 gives 25.32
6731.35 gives 25.11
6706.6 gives 26.04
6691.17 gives 25.93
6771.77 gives 25.01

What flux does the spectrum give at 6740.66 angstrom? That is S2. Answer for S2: 25.62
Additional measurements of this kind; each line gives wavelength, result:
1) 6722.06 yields 24.88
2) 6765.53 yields 24.74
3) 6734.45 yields 25.4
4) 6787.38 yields 25.28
